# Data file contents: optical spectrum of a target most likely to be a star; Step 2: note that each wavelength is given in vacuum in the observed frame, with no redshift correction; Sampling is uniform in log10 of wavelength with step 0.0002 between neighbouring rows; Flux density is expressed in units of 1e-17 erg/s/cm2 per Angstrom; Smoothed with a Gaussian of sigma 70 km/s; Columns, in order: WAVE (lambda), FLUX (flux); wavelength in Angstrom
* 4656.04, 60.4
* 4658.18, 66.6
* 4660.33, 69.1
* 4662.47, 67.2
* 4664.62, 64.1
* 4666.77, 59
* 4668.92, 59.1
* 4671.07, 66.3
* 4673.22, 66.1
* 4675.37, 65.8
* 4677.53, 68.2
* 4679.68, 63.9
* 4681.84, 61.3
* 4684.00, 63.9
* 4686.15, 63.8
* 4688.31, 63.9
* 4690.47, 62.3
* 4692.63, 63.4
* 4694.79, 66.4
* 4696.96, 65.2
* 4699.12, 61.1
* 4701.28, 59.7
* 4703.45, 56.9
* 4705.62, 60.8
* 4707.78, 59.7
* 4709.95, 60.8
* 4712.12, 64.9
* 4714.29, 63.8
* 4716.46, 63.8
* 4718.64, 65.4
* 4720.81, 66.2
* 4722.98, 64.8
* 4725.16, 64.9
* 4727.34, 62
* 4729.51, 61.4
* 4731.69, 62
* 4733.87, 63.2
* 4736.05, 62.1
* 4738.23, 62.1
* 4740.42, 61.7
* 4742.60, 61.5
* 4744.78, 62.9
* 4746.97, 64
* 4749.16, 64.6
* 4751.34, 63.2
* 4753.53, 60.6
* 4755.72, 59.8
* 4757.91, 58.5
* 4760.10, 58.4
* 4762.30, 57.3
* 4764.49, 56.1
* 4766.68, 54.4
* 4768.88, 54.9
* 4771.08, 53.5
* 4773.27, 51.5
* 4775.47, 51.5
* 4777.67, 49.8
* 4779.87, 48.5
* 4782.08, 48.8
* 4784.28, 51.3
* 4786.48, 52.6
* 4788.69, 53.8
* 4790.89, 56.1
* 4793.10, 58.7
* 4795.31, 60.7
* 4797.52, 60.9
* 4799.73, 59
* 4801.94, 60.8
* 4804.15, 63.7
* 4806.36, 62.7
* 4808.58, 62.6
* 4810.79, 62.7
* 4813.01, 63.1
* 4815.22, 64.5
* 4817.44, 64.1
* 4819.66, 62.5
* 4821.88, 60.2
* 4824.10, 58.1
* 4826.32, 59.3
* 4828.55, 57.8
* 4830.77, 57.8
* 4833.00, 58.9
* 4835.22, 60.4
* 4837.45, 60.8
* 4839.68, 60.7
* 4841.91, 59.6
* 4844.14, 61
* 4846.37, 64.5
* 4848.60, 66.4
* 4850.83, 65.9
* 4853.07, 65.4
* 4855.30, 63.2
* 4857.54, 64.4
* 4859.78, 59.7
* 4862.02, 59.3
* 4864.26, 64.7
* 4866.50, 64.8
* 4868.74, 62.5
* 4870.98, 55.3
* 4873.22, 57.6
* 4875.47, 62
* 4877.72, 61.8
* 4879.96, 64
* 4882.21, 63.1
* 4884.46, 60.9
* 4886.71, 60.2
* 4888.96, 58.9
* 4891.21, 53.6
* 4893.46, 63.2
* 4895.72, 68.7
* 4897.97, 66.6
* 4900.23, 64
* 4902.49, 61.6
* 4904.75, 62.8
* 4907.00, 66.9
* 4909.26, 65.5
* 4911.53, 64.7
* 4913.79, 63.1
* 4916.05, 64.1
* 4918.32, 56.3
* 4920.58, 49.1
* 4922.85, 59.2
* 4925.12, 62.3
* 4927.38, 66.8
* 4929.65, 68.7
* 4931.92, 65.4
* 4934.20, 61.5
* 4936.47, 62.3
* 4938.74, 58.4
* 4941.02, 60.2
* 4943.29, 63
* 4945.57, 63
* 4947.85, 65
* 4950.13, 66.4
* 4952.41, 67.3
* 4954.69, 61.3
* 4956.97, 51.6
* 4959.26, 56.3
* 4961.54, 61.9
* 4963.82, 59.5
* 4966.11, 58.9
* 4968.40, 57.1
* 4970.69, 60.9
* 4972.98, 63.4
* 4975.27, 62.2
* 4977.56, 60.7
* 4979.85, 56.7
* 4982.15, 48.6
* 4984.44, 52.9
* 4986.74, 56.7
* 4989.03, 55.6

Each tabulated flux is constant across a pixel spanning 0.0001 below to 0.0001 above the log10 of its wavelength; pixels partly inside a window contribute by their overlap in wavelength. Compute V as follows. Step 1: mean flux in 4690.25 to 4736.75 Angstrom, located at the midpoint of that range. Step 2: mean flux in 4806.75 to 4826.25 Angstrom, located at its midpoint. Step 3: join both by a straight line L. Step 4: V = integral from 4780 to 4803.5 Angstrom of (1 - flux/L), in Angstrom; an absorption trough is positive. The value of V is 2.3 Angstrom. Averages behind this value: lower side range 62.8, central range 56.1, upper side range 62.1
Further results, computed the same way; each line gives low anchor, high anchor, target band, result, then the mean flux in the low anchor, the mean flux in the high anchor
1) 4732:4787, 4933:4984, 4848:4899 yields -2.79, 57.4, 60.2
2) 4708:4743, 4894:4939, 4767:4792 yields 4.35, 63.1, 63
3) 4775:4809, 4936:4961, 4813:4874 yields -3.74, 56.3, 61.3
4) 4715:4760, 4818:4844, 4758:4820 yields 3.82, 62.6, 59.8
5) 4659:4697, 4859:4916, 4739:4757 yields 0.40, 64.4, 62.3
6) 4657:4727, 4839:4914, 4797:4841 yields 1.32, 63.7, 62.6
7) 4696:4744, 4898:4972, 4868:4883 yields 0.28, 62.5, 61.8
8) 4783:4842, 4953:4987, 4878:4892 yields -0.33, 59.7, 58.1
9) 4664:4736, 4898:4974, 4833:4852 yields 0.04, 63.1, 61.8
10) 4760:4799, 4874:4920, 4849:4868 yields -1.20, 54.3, 62.4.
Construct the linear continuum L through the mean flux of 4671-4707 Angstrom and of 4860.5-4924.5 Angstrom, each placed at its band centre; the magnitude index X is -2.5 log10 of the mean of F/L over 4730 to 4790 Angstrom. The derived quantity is 0.10 mag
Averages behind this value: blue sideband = 63.4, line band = 57.4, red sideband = 61.6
